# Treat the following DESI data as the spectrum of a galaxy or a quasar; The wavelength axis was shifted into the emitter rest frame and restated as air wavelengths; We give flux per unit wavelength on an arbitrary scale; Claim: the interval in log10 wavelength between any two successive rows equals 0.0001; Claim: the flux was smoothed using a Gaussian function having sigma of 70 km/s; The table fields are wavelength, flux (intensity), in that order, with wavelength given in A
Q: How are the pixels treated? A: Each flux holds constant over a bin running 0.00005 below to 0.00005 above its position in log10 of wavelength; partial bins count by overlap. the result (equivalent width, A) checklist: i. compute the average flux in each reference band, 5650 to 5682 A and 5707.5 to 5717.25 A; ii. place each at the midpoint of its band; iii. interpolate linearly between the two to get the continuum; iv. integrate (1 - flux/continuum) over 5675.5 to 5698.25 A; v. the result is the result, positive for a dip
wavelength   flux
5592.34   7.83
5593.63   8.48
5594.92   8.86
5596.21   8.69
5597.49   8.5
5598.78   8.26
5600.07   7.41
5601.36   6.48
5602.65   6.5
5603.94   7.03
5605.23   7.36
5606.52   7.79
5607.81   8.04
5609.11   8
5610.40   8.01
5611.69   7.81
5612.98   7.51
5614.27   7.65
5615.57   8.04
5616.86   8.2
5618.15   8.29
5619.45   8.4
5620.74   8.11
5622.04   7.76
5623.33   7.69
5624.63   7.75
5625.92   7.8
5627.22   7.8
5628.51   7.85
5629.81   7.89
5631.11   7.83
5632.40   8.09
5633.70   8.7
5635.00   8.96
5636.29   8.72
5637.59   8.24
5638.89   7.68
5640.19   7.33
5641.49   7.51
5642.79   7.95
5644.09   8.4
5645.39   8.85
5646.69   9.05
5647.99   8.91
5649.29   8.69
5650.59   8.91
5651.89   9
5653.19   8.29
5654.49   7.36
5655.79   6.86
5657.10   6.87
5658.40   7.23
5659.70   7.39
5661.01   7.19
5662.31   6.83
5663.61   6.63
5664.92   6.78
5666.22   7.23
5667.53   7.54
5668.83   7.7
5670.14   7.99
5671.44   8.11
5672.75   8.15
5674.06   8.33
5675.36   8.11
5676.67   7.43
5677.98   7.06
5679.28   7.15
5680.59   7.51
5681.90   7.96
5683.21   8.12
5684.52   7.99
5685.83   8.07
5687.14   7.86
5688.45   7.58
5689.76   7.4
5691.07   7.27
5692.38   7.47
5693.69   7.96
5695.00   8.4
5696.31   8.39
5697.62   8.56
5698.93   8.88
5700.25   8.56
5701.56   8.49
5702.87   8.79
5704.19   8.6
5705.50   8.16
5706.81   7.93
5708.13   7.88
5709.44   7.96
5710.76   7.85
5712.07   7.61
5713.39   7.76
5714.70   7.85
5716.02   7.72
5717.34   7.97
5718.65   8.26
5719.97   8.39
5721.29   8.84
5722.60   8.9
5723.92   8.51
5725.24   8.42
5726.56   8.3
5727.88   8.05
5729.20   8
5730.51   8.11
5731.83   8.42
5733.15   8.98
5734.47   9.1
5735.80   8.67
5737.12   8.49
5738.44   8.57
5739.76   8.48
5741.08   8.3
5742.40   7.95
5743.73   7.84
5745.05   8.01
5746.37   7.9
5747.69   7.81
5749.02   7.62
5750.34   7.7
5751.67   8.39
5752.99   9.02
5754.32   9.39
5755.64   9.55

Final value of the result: -0.3 A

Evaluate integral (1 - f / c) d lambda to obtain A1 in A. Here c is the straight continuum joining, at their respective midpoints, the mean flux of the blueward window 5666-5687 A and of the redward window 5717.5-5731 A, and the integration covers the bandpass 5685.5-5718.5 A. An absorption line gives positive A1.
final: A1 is 0.2 A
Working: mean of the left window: 7.79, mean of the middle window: 8.04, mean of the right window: 8.37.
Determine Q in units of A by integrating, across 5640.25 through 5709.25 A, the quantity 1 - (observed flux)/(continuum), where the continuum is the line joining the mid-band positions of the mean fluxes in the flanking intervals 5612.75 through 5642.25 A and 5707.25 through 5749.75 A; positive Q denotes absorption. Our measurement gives 1.6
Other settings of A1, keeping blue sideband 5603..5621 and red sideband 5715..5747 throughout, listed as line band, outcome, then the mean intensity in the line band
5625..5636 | -0.3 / 8.13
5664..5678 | 0.7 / 7.68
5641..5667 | 0.7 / 7.8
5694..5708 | -0.4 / 8.44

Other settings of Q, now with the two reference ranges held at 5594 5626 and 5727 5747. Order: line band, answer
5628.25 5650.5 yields -1.0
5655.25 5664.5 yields 1.2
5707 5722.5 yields 0.4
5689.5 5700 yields 0.1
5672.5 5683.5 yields 0.5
